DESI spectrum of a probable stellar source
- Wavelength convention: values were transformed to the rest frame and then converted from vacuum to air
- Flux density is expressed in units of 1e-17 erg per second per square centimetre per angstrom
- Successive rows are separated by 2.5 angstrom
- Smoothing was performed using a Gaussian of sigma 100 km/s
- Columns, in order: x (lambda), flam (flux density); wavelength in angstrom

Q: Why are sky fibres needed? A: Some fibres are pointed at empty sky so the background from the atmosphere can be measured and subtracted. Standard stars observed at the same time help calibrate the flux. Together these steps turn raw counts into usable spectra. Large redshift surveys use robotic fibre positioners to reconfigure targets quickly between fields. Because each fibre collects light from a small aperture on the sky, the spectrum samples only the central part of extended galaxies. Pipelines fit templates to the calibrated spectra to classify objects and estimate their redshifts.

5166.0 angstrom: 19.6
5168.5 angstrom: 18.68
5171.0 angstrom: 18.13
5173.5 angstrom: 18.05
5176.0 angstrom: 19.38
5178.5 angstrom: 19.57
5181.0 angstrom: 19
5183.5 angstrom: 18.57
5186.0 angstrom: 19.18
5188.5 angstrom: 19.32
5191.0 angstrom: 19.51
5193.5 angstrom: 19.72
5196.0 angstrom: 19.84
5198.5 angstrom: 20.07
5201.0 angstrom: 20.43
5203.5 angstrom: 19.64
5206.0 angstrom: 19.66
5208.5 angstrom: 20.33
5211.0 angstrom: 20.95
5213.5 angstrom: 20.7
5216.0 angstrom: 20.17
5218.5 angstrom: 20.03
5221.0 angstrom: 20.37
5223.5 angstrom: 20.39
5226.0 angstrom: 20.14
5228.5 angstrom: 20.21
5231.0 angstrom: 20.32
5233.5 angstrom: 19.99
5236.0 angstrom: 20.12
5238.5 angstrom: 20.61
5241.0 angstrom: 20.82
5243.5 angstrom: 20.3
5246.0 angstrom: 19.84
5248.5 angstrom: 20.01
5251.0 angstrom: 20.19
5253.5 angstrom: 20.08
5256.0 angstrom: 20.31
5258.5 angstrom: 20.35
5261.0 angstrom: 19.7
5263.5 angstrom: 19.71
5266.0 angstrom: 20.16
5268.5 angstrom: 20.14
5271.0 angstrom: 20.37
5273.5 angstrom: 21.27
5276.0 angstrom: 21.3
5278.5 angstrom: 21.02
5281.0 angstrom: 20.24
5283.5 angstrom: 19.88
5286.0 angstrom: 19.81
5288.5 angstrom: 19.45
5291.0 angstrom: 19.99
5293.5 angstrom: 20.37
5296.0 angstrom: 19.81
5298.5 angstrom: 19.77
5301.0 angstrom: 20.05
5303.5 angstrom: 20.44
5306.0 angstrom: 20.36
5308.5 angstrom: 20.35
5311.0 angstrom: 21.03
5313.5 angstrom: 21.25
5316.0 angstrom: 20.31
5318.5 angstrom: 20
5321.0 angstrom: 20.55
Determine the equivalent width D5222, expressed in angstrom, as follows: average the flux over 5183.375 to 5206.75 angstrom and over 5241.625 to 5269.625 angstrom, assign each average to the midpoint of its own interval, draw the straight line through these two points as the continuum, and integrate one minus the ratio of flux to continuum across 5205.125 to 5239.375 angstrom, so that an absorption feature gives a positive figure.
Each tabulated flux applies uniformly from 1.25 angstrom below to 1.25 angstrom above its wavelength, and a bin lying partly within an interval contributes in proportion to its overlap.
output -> -0.77 angstrom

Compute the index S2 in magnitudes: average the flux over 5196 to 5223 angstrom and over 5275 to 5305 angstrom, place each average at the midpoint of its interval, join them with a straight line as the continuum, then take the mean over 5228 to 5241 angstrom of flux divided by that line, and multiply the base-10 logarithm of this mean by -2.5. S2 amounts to -0.01 mag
